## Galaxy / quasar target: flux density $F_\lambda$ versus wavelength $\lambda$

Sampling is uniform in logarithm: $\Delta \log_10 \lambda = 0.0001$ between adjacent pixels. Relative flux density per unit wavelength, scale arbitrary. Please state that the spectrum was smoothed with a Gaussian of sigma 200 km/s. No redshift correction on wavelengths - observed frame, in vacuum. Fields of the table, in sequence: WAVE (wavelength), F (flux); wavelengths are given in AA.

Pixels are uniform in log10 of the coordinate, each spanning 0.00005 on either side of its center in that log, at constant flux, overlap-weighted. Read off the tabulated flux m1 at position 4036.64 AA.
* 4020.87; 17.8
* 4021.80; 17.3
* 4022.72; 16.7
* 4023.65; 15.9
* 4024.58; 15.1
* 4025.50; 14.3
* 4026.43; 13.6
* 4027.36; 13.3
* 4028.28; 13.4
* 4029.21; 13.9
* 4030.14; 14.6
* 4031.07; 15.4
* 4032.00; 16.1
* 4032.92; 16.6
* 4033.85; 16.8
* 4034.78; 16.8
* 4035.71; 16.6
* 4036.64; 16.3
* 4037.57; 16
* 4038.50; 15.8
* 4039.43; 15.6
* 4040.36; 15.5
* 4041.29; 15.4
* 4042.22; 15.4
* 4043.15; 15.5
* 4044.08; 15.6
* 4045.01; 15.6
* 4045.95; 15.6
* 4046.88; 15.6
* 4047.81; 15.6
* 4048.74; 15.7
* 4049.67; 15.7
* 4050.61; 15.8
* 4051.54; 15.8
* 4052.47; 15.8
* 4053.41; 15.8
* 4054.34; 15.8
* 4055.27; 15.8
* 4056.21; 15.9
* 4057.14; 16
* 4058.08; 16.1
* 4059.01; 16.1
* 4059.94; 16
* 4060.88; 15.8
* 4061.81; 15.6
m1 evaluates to 16.3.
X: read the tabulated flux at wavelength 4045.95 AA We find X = 15.6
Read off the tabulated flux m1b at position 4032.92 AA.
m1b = 16.6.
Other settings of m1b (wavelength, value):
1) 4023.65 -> 15.9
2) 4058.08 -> 16.1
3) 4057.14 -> 16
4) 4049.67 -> 15.7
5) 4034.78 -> 16.8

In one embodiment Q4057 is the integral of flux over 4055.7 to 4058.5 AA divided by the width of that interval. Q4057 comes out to 16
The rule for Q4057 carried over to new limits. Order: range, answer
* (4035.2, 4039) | 16.2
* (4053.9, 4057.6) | 15.9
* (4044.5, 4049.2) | 15.6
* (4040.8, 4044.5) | 15.5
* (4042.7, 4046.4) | 15.5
